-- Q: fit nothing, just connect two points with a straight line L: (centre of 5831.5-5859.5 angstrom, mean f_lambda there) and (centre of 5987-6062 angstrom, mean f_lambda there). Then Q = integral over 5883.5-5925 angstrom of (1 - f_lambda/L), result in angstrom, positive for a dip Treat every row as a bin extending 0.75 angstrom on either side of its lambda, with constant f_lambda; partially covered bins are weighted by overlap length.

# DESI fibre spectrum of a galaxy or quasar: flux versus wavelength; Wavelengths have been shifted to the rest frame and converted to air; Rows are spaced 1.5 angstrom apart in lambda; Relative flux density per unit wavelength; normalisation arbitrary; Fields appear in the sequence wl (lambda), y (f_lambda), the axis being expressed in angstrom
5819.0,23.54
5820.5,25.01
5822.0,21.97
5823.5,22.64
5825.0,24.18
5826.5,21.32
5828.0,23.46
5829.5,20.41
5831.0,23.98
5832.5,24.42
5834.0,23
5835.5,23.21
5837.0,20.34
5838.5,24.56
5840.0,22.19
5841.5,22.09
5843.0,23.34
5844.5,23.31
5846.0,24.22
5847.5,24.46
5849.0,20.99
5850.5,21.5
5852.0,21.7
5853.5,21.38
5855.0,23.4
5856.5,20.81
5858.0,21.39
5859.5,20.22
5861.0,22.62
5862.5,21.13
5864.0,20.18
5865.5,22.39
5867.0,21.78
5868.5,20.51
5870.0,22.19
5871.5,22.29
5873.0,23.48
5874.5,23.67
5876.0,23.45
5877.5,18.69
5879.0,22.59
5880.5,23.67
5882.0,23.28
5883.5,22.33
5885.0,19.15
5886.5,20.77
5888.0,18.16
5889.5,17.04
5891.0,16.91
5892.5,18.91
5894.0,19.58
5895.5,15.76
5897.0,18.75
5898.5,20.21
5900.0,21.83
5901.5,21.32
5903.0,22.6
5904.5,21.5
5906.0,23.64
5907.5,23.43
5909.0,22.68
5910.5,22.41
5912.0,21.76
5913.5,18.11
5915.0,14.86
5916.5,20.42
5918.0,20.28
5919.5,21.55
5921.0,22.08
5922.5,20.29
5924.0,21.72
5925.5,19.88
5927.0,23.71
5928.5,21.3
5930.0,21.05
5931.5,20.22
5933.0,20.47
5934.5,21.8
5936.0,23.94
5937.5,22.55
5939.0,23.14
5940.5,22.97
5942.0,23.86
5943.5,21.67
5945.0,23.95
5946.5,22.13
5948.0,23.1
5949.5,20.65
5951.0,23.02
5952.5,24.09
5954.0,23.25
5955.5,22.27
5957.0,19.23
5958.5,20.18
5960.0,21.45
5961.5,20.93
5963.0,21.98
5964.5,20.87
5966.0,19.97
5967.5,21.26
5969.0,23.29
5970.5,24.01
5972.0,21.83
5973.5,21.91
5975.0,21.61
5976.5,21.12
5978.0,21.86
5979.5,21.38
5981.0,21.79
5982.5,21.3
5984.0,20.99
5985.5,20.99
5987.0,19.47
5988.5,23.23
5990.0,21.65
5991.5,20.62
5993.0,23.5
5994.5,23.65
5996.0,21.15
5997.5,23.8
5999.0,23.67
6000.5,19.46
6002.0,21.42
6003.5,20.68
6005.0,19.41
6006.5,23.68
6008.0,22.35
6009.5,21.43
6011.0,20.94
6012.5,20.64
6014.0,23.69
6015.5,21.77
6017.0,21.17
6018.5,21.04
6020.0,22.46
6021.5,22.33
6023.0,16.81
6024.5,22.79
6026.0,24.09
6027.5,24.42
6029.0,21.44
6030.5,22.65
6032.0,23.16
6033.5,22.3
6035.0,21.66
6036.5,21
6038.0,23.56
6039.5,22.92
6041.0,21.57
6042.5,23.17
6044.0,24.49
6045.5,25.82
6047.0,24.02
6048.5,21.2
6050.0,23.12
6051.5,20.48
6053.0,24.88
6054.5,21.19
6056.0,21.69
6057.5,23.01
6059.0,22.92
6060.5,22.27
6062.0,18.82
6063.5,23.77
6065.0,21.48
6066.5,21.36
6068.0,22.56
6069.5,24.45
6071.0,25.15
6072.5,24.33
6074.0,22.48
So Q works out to 4.0 angstrom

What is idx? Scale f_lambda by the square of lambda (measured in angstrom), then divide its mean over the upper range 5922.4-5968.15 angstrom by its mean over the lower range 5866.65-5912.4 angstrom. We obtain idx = 1.06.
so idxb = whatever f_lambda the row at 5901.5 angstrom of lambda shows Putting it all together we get 21.32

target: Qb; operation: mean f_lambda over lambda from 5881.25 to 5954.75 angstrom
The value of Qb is 21.2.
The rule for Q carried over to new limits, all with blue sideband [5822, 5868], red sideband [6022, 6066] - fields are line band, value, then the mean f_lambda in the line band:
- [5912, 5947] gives 1.54 angstrom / 21.4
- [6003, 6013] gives 0.48 angstrom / 21.3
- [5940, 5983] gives 0.83 angstrom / 22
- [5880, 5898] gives 2.32 angstrom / 19.5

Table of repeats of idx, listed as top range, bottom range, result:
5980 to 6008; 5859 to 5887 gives 1.04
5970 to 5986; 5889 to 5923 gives 1.10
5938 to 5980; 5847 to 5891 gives 1.06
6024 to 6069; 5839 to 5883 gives 1.08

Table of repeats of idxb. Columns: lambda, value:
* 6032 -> 23.16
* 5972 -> 21.83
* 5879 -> 22.59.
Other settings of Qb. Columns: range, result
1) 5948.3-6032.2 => 21.8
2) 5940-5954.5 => 22.9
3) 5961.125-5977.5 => 21.7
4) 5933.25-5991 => 21.9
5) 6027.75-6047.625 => 22.9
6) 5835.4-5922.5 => 21.3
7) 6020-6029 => 22.1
